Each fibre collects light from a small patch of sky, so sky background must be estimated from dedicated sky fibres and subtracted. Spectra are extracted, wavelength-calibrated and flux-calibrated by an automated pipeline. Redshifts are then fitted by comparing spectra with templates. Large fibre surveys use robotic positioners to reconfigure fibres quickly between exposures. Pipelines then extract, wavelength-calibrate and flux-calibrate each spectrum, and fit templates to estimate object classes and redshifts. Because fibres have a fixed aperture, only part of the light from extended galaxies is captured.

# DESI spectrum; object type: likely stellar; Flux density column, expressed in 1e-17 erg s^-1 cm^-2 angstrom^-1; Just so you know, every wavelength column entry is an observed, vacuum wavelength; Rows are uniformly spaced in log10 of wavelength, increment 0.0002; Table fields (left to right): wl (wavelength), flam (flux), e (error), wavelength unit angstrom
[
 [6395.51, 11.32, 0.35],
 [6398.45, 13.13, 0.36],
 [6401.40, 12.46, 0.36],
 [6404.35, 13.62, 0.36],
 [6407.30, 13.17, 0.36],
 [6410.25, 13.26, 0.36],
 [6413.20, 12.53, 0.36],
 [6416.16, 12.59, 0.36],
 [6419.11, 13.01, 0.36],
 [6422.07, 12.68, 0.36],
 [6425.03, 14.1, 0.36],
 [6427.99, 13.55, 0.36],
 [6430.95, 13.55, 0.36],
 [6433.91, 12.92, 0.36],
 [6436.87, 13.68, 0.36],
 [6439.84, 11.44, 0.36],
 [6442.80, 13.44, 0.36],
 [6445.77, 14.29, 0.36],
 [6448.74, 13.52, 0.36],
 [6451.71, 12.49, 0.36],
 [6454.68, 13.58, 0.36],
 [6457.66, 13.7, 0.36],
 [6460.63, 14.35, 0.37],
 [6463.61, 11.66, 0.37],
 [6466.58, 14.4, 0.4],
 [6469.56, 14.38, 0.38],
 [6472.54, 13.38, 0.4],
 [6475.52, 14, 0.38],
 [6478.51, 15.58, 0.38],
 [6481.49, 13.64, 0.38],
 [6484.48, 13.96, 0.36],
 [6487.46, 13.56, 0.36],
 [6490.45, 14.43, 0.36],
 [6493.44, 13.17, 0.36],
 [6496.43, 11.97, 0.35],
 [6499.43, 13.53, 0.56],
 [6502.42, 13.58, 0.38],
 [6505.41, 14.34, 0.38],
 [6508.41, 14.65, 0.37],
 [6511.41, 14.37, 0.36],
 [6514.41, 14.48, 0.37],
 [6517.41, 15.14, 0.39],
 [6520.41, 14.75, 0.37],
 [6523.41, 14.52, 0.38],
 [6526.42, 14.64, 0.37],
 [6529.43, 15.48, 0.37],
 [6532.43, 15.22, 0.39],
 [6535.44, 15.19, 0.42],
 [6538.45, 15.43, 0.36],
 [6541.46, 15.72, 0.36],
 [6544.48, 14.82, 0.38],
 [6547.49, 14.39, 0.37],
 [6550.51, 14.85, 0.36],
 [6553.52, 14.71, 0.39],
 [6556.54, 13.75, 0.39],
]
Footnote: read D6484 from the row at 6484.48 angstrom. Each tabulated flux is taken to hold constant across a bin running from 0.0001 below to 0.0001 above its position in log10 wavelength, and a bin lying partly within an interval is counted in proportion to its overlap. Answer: 13.96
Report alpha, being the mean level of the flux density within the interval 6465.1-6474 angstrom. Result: 14.1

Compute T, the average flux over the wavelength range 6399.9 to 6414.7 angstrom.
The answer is 13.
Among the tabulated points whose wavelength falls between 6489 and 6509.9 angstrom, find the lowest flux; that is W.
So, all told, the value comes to 11.97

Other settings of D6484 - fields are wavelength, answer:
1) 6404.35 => 13.62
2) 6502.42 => 13.58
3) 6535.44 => 15.19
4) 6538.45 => 15.43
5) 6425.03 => 14.1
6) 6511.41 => 14.37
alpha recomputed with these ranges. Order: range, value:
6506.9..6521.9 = 14.7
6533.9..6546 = 15.3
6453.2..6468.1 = 13.5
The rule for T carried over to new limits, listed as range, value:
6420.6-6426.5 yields 13.4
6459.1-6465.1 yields 13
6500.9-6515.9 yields 14.3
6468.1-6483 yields 14.2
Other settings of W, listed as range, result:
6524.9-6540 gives 14.64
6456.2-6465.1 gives 11.66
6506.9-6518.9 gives 14.37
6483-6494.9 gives 13.17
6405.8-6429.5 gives 12.53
